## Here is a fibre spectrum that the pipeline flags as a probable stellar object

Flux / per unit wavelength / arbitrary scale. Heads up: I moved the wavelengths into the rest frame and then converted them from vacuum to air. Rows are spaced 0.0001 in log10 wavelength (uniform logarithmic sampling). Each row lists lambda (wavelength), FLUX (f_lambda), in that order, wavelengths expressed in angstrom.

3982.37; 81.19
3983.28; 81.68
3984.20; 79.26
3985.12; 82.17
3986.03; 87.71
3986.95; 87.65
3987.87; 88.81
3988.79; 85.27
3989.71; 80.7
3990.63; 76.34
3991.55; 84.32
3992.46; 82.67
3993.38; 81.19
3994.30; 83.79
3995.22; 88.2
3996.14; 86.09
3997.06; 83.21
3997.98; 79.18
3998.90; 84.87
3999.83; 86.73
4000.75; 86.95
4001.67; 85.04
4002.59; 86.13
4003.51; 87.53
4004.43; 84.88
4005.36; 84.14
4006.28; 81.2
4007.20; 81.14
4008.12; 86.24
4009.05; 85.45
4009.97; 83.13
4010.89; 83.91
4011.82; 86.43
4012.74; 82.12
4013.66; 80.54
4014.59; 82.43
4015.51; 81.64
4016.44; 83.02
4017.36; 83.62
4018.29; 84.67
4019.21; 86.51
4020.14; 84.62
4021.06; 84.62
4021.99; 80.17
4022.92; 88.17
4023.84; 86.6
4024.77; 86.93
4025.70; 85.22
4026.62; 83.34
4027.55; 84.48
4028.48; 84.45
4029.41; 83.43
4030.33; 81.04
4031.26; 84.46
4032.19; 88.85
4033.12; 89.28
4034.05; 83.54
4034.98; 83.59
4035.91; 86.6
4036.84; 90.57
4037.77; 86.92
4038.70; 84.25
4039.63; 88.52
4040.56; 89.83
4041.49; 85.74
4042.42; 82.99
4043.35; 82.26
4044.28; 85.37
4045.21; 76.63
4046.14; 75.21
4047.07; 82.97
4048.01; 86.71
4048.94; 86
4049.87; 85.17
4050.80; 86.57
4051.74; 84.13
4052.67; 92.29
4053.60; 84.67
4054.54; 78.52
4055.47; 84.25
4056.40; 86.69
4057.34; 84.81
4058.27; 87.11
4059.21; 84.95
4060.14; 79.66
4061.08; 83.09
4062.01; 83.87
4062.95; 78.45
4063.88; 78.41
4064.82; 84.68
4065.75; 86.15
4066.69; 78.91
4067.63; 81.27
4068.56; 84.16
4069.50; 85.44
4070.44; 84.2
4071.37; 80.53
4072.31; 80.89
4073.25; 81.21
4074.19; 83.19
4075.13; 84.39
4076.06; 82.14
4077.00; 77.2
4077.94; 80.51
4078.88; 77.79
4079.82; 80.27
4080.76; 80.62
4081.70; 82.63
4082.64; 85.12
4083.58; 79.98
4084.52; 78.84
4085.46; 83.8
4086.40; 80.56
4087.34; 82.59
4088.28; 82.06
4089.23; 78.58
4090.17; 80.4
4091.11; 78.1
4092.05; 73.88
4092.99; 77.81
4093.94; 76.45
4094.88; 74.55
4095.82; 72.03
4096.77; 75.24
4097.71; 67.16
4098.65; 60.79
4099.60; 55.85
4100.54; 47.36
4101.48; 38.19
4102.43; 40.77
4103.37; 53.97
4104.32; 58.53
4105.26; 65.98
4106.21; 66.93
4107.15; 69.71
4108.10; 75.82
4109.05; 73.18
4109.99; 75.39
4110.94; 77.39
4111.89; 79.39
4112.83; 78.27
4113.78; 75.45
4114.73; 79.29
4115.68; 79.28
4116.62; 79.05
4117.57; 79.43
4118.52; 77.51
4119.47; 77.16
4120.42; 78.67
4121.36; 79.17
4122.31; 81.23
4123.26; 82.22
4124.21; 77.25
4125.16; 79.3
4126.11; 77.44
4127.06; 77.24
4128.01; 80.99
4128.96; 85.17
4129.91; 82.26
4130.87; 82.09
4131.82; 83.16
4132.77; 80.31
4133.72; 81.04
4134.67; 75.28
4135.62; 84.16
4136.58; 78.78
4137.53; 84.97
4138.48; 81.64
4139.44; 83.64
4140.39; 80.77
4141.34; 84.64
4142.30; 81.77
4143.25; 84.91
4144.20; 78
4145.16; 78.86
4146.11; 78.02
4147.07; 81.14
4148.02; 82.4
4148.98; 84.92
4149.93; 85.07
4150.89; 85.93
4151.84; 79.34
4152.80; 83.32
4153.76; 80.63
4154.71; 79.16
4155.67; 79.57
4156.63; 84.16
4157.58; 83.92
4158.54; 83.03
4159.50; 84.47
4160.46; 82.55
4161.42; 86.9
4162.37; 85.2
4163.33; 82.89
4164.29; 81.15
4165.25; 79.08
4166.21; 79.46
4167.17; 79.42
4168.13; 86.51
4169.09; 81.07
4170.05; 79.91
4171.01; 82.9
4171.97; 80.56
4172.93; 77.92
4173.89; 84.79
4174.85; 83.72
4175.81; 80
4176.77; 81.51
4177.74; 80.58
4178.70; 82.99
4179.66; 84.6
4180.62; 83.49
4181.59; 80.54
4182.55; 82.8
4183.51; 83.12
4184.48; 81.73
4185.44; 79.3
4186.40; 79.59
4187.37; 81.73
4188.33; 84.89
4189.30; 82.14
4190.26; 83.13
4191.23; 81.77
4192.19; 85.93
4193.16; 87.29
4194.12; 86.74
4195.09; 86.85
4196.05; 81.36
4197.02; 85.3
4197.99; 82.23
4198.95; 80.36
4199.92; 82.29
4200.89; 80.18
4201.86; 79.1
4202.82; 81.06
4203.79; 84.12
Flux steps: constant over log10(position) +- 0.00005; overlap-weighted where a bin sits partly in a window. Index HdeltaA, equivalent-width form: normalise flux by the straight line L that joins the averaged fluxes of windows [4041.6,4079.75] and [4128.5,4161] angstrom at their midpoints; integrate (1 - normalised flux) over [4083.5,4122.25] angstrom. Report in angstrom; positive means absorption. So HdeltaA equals 4.8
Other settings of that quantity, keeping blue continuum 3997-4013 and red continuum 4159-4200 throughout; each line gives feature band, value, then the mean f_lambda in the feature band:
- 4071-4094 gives 0.86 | 80.4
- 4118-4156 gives 0.93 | 81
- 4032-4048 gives -0.16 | 84.8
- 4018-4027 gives -0.10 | 85.2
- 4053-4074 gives 0.23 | 82.9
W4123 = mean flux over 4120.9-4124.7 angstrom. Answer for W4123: 79.9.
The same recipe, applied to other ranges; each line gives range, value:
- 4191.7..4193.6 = 86.6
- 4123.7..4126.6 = 78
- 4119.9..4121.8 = 79.2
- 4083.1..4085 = 79.5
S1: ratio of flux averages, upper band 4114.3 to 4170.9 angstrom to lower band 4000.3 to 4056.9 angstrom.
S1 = 1.0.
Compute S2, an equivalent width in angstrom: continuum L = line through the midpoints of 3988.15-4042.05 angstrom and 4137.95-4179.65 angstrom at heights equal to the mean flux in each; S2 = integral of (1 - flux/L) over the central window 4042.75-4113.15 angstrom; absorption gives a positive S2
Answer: 5.02 angstrom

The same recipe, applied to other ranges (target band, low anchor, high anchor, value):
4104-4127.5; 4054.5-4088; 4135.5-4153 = 1.7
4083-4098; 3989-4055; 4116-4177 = 0.9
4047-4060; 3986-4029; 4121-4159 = -0.3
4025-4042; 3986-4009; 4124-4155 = -0.5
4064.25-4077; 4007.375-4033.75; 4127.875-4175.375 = 0.1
